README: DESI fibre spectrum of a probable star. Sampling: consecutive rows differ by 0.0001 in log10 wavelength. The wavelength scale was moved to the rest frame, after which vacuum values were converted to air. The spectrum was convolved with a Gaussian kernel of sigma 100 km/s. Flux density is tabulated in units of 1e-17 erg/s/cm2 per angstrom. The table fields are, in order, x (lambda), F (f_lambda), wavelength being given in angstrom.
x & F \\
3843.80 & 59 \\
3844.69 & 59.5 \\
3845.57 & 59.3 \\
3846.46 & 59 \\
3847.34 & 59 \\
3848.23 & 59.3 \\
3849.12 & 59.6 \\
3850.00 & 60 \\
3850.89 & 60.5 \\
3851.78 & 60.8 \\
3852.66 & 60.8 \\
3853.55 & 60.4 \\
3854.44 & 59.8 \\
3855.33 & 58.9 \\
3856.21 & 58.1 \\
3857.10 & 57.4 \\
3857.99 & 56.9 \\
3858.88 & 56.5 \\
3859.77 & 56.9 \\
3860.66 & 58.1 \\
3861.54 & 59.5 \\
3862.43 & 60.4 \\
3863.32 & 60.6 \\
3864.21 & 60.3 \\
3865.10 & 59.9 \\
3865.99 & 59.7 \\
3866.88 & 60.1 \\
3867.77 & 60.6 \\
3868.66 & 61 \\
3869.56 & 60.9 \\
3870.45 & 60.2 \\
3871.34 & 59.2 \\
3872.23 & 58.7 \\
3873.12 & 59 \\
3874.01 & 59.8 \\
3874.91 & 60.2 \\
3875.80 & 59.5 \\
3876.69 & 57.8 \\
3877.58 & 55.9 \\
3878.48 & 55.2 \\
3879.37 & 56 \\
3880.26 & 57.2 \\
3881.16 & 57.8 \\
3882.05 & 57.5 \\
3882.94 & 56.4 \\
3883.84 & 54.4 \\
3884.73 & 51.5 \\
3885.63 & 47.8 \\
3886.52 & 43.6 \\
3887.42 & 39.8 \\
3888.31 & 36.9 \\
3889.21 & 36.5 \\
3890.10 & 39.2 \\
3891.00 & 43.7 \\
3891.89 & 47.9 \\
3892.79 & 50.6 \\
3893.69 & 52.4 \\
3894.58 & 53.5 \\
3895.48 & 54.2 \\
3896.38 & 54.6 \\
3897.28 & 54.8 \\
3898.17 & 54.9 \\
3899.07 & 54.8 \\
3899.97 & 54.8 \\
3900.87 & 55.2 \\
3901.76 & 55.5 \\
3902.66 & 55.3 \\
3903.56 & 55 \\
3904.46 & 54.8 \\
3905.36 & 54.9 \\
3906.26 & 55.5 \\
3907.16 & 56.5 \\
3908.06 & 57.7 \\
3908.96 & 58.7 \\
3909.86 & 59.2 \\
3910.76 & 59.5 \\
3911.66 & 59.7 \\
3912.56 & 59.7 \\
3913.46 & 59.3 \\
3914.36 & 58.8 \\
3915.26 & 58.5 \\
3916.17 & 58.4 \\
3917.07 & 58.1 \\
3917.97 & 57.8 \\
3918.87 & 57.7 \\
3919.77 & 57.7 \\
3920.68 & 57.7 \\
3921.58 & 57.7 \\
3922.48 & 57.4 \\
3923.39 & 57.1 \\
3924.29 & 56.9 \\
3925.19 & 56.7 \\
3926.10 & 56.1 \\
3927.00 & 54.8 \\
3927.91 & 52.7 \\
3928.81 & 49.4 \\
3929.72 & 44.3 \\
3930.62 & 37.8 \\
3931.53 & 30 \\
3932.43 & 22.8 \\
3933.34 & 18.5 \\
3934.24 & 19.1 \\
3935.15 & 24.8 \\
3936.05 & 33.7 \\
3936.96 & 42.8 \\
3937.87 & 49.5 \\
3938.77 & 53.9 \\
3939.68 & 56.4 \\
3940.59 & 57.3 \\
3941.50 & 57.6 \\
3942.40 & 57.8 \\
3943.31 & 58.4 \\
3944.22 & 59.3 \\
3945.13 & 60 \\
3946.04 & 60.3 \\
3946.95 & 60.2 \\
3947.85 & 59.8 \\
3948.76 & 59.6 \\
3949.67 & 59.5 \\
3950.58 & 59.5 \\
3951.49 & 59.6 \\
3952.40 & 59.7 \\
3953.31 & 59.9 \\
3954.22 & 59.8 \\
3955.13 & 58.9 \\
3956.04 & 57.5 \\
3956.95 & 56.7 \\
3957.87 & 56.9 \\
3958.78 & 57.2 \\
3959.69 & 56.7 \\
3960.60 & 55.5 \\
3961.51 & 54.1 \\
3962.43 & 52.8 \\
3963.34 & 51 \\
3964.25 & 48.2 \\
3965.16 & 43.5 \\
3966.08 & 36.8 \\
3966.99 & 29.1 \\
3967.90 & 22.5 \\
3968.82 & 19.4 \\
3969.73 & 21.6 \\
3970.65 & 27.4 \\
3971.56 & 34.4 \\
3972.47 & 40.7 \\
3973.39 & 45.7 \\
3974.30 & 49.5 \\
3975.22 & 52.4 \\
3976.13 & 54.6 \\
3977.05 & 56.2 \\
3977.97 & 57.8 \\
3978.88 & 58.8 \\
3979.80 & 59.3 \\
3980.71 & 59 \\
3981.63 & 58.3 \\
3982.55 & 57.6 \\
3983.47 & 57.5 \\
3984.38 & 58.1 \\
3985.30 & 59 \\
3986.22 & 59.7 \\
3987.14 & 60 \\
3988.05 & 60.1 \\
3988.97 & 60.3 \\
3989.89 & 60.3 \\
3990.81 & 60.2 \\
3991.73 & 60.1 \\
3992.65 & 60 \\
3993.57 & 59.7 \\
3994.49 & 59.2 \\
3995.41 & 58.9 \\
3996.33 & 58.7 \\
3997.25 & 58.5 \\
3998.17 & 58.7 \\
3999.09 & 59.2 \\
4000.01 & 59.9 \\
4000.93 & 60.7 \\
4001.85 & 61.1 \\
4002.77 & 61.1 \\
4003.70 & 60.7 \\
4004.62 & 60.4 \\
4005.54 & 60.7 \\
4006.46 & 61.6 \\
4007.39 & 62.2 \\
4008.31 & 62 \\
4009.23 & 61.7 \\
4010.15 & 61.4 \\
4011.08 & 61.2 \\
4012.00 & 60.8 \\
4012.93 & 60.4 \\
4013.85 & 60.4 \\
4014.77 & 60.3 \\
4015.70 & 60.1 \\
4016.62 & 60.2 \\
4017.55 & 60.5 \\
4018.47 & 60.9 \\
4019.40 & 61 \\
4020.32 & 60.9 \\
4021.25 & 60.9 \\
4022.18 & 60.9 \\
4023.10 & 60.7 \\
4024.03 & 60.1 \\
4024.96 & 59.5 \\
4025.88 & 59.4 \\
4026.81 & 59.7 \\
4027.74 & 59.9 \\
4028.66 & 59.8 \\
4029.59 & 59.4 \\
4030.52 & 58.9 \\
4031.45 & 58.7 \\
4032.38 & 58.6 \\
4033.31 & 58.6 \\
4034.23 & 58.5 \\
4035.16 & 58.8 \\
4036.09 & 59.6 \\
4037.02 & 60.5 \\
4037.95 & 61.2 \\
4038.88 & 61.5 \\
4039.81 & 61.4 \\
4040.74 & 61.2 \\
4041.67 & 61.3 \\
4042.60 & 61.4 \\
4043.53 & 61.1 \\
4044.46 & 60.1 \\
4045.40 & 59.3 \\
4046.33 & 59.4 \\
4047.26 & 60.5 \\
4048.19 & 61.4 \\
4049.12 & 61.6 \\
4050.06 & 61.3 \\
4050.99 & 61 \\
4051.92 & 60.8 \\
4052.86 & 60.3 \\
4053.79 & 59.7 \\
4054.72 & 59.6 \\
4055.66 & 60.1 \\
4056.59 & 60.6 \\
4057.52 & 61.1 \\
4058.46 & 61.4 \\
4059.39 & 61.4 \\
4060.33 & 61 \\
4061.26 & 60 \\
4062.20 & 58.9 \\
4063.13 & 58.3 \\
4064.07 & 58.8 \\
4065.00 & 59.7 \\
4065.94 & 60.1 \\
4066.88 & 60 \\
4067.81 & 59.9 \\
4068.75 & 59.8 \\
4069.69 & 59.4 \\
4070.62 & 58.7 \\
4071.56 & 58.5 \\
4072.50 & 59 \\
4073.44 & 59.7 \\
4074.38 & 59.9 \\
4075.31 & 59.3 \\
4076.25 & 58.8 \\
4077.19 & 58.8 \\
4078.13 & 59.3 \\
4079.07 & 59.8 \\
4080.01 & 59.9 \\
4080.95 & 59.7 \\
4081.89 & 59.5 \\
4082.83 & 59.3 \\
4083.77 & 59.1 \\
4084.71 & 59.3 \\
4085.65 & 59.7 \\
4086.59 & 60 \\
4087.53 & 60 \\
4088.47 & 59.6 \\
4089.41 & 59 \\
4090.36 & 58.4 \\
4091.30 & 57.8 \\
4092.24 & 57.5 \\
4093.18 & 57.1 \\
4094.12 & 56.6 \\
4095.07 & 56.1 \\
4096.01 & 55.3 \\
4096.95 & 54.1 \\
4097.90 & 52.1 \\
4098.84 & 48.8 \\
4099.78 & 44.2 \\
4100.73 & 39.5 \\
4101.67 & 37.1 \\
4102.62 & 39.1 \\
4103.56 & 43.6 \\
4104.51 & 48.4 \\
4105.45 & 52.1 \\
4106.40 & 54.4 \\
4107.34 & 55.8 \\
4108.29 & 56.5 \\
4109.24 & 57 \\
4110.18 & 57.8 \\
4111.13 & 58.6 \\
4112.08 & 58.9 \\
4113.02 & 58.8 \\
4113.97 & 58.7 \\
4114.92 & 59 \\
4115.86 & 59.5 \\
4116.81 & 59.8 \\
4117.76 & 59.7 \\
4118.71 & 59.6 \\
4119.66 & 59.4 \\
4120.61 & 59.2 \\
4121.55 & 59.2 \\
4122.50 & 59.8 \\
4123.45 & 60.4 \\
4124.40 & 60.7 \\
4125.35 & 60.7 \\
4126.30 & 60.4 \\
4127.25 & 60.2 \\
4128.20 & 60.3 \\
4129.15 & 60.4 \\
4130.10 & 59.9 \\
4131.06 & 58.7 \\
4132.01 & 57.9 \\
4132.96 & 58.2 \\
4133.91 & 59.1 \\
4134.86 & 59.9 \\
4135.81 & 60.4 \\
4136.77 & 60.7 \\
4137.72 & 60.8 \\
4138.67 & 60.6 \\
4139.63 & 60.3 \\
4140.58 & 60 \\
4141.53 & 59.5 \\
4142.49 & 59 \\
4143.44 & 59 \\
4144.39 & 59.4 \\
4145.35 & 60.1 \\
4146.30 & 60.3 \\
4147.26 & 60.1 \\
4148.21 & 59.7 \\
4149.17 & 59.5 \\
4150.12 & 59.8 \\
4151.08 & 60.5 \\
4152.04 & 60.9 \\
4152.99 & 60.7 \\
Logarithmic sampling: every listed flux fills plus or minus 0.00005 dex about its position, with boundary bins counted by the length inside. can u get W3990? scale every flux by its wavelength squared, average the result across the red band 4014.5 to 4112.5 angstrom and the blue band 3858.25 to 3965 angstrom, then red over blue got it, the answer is 1.2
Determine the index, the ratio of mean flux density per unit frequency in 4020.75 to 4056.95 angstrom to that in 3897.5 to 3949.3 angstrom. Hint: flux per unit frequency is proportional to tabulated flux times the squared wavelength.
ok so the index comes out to 1.21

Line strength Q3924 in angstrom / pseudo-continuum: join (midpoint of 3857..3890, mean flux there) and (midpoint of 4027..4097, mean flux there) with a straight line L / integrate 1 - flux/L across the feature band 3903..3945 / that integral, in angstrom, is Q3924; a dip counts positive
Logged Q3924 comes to 3.7 angstrom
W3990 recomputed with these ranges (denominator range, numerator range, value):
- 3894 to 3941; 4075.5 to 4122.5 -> 1.19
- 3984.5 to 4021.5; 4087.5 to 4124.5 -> 0.96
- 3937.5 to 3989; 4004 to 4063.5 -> 1.19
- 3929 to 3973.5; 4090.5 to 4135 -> 1.29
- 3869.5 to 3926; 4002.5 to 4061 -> 1.18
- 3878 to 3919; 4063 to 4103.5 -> 1.15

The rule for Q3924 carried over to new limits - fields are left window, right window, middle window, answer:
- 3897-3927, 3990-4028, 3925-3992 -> 9.4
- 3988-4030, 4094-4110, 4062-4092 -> -3.7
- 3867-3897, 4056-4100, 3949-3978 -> 3.6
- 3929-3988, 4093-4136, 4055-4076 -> -2.3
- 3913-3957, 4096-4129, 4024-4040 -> -1.7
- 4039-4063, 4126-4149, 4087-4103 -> 2.0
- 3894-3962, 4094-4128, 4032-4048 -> -1.6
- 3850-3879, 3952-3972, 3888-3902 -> 1.3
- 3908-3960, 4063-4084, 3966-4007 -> 1.7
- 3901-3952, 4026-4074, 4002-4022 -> -1.1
